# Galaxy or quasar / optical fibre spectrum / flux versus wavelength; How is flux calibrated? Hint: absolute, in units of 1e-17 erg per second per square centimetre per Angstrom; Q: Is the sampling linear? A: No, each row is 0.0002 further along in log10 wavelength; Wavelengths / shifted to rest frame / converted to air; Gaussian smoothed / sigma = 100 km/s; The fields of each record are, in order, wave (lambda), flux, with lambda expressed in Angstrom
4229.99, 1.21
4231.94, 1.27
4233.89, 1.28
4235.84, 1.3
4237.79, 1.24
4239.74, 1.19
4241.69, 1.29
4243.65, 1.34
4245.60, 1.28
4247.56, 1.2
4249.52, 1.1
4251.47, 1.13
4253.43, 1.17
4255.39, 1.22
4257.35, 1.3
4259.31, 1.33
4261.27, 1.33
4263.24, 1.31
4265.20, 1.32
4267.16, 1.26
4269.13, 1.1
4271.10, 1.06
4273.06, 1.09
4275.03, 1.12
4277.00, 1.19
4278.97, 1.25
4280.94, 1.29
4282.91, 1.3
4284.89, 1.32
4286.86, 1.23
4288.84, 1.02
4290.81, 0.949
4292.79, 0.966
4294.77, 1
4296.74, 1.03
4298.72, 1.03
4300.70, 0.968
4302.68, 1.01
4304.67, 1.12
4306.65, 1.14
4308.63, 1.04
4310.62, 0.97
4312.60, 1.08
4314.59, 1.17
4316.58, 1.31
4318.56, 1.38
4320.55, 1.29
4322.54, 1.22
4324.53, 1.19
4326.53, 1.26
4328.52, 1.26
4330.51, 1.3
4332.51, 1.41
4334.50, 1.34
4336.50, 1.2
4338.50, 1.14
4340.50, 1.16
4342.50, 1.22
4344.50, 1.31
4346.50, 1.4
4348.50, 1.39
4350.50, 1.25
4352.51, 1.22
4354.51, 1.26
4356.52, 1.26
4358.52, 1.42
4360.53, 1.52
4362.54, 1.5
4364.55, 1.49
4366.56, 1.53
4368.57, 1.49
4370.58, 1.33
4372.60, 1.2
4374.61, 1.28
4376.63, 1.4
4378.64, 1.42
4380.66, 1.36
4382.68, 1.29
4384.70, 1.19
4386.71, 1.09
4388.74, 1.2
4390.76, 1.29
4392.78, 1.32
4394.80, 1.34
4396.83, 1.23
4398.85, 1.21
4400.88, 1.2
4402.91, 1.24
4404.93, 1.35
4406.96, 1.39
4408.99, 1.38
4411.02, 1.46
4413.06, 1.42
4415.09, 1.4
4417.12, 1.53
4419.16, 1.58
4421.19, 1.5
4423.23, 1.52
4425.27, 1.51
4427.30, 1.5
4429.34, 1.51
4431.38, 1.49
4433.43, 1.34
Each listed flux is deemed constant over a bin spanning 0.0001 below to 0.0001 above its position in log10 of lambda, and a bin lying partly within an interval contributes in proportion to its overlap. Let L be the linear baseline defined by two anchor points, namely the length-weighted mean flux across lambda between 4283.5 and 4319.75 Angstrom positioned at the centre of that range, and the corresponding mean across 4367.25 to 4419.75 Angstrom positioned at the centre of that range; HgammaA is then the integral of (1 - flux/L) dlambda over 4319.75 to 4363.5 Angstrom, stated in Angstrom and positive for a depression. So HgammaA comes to -3.5 Angstrom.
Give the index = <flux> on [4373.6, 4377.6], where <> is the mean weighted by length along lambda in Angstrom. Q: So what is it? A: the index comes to 1.34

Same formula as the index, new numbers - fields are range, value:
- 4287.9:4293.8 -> 0.978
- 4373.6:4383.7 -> 1.35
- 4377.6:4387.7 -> 1.27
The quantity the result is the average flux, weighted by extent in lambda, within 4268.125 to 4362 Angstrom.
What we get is 1.2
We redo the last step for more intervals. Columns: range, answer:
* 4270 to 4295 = 1.14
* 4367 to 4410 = 1.3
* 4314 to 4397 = 1.31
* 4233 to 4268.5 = 1.25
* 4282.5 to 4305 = 1.07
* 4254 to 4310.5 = 1.15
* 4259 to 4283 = 1.22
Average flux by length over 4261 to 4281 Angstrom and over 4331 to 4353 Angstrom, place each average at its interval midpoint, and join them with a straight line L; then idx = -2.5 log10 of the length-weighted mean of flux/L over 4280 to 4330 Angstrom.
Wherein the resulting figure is 0.09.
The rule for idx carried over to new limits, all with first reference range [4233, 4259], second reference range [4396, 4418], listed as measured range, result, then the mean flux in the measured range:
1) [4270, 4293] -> 0.10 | 1.15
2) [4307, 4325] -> 0.09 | 1.18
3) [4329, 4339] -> 0.01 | 1.28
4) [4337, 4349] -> 0.03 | 1.26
